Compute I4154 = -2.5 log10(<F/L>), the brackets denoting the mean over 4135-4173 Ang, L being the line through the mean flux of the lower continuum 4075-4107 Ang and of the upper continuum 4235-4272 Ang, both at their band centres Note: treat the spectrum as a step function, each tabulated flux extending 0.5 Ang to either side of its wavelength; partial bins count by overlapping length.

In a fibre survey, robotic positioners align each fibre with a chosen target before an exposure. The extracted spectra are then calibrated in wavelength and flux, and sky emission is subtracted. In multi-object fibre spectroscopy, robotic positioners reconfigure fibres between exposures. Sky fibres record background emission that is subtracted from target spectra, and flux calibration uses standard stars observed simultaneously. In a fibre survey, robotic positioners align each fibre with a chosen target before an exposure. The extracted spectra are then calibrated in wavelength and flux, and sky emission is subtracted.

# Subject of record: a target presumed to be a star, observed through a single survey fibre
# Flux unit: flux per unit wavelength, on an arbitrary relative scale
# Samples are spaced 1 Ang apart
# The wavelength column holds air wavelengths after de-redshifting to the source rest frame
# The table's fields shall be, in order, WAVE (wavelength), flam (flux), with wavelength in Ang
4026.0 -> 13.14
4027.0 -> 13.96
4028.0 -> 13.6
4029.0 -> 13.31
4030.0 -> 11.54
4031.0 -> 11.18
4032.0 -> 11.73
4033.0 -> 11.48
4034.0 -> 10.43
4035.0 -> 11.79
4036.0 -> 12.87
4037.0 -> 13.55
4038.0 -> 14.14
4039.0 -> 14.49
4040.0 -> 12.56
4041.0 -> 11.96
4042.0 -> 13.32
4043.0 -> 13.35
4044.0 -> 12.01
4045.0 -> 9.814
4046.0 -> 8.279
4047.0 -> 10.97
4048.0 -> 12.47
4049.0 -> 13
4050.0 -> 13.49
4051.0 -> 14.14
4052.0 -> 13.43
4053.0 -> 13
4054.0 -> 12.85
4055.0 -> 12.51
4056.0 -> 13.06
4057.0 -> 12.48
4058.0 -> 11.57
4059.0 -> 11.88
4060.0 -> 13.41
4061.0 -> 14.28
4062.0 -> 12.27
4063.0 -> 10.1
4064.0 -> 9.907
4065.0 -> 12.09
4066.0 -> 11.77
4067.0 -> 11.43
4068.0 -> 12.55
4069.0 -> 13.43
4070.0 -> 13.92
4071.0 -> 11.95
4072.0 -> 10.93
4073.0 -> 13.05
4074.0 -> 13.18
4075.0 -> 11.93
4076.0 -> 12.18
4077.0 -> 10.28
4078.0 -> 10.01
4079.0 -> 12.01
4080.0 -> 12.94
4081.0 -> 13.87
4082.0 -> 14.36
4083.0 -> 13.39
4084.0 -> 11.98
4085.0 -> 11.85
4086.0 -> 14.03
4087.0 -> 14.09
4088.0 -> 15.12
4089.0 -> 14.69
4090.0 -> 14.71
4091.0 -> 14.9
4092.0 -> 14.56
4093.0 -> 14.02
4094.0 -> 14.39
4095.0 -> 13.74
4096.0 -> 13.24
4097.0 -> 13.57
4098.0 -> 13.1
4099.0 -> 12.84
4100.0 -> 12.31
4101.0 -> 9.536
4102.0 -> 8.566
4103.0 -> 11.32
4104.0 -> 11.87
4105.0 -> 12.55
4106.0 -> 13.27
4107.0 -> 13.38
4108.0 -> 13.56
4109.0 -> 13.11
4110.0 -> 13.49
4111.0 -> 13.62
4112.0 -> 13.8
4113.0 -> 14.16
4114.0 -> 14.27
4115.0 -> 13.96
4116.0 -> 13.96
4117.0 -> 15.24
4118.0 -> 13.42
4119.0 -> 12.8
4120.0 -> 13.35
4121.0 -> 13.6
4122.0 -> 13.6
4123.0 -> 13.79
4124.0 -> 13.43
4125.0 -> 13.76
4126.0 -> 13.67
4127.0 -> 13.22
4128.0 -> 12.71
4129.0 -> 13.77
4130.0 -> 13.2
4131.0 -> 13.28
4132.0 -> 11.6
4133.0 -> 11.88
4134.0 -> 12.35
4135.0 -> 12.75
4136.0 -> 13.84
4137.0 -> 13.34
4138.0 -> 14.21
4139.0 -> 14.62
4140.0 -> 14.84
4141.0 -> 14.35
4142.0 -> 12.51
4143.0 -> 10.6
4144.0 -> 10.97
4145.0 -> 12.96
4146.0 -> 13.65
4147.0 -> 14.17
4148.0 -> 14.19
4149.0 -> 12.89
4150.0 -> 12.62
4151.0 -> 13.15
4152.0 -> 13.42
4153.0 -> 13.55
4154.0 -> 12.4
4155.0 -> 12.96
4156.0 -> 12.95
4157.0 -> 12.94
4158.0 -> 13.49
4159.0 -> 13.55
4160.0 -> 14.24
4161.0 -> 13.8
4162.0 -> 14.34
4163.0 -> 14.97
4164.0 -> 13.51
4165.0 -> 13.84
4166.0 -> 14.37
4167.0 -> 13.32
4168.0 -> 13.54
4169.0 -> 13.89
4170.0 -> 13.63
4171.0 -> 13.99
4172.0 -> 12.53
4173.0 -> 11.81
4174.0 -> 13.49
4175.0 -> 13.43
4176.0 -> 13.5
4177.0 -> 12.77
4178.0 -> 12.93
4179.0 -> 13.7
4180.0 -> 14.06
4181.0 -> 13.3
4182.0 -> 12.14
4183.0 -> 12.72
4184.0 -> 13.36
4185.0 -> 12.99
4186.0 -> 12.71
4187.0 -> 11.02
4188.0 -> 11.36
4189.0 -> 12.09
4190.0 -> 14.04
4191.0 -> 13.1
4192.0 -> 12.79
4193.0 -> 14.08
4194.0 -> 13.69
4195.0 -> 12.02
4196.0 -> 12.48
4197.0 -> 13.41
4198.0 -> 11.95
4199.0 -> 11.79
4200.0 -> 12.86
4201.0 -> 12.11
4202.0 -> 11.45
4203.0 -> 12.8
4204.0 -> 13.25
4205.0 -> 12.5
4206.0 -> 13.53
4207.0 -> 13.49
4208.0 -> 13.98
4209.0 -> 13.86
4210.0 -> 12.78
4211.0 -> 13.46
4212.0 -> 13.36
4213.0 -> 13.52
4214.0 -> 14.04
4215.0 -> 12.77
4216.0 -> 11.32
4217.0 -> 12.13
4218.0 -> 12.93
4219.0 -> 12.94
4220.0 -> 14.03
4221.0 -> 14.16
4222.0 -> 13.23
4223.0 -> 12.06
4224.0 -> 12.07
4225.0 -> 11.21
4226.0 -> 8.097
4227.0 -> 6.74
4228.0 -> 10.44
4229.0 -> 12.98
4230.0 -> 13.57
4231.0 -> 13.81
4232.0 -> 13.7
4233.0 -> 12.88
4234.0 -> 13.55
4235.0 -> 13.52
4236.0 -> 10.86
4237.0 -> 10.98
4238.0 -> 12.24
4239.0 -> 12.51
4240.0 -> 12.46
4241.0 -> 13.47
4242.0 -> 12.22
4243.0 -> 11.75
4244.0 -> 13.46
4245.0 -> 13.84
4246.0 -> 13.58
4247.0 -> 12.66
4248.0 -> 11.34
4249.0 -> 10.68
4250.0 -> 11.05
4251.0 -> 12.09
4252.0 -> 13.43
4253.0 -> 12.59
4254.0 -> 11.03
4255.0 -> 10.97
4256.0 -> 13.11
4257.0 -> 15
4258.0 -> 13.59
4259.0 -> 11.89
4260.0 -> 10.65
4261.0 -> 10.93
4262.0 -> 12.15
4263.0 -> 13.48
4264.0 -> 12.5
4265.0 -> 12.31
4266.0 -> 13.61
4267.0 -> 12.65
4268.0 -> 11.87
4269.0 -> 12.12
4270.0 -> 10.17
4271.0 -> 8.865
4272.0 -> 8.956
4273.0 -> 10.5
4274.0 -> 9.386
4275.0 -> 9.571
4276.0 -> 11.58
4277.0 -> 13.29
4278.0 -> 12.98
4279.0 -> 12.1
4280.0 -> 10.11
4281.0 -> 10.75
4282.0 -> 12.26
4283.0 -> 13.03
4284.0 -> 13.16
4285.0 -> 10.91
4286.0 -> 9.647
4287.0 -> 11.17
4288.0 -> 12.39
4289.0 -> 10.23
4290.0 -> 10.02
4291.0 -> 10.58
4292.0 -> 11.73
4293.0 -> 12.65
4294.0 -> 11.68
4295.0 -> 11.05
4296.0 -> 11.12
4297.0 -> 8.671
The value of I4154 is -0.07 mag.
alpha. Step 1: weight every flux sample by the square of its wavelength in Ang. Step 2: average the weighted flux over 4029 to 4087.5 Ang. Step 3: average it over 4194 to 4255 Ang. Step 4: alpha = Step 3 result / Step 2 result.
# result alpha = 1.1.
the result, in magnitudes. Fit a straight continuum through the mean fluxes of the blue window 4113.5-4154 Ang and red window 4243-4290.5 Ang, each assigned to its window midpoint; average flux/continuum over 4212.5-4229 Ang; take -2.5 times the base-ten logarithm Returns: 0.03 mag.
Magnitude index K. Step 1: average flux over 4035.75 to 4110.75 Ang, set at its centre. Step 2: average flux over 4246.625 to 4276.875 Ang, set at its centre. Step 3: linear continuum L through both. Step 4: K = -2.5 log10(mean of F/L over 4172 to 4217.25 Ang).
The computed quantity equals -0.07 mag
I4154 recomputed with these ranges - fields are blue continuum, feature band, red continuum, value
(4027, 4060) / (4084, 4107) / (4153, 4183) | -0.021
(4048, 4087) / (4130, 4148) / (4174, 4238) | -0.042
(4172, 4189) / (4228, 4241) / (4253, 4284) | -0.047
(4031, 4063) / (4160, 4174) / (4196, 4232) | -0.096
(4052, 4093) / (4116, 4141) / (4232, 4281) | -0.079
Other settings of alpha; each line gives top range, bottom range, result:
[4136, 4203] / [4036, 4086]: 1.12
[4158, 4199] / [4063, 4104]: 1.09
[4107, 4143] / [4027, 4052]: 1.14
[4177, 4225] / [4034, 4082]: 1.12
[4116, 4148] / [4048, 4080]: 1.11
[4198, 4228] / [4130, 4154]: 0.98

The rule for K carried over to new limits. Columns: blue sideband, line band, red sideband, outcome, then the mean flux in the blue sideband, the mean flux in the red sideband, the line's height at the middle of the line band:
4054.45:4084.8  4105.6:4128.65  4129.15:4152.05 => -0.06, 12.3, 13.1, 12.8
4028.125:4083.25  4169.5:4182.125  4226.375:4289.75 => -0.10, 12.3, 11.9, 12.1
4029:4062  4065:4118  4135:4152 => -0.01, 12.4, 13.3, 12.8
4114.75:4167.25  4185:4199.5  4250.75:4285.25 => 0.01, 13.4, 11.8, 12.8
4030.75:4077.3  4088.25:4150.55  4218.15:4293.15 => -0.09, 12.3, 11.9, 12.2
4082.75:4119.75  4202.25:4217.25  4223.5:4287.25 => -0.07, 13.3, 11.9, 12.3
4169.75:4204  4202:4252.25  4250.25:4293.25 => -0.02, 12.8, 11.7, 12.3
